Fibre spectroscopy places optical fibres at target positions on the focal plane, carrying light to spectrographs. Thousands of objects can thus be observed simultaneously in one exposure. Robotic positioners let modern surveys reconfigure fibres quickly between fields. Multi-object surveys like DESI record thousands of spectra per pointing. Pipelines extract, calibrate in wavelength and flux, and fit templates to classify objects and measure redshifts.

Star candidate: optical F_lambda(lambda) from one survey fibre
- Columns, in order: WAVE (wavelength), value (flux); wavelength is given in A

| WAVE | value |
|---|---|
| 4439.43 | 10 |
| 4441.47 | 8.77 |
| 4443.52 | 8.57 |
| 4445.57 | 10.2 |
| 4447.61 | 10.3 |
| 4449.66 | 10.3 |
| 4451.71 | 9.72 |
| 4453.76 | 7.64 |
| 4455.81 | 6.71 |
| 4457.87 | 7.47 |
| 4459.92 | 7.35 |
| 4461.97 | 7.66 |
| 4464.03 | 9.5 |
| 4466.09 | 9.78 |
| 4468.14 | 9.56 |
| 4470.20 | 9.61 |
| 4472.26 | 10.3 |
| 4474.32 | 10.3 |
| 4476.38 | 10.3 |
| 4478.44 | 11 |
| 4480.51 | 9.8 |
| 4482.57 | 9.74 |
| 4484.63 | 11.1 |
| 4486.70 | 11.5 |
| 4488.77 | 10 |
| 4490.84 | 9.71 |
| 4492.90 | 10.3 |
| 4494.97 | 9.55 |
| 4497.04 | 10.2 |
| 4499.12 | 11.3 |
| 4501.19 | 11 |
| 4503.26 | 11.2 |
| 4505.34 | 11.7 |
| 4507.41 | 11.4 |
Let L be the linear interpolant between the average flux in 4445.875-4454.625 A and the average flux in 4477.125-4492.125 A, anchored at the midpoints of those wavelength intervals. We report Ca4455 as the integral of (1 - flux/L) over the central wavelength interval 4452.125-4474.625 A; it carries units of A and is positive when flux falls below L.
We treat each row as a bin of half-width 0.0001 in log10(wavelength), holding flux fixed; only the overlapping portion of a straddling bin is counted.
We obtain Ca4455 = 2.8 A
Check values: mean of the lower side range 9.59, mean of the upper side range 10.4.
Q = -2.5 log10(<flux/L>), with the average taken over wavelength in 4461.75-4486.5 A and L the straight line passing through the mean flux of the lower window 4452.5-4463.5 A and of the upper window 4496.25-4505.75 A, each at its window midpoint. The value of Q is -0.14 mag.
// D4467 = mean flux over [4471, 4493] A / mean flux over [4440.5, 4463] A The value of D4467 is 1.20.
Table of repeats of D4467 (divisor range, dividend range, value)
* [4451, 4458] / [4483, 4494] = 1.33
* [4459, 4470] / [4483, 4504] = 1.19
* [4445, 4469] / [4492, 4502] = 1.19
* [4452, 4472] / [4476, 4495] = 1.22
